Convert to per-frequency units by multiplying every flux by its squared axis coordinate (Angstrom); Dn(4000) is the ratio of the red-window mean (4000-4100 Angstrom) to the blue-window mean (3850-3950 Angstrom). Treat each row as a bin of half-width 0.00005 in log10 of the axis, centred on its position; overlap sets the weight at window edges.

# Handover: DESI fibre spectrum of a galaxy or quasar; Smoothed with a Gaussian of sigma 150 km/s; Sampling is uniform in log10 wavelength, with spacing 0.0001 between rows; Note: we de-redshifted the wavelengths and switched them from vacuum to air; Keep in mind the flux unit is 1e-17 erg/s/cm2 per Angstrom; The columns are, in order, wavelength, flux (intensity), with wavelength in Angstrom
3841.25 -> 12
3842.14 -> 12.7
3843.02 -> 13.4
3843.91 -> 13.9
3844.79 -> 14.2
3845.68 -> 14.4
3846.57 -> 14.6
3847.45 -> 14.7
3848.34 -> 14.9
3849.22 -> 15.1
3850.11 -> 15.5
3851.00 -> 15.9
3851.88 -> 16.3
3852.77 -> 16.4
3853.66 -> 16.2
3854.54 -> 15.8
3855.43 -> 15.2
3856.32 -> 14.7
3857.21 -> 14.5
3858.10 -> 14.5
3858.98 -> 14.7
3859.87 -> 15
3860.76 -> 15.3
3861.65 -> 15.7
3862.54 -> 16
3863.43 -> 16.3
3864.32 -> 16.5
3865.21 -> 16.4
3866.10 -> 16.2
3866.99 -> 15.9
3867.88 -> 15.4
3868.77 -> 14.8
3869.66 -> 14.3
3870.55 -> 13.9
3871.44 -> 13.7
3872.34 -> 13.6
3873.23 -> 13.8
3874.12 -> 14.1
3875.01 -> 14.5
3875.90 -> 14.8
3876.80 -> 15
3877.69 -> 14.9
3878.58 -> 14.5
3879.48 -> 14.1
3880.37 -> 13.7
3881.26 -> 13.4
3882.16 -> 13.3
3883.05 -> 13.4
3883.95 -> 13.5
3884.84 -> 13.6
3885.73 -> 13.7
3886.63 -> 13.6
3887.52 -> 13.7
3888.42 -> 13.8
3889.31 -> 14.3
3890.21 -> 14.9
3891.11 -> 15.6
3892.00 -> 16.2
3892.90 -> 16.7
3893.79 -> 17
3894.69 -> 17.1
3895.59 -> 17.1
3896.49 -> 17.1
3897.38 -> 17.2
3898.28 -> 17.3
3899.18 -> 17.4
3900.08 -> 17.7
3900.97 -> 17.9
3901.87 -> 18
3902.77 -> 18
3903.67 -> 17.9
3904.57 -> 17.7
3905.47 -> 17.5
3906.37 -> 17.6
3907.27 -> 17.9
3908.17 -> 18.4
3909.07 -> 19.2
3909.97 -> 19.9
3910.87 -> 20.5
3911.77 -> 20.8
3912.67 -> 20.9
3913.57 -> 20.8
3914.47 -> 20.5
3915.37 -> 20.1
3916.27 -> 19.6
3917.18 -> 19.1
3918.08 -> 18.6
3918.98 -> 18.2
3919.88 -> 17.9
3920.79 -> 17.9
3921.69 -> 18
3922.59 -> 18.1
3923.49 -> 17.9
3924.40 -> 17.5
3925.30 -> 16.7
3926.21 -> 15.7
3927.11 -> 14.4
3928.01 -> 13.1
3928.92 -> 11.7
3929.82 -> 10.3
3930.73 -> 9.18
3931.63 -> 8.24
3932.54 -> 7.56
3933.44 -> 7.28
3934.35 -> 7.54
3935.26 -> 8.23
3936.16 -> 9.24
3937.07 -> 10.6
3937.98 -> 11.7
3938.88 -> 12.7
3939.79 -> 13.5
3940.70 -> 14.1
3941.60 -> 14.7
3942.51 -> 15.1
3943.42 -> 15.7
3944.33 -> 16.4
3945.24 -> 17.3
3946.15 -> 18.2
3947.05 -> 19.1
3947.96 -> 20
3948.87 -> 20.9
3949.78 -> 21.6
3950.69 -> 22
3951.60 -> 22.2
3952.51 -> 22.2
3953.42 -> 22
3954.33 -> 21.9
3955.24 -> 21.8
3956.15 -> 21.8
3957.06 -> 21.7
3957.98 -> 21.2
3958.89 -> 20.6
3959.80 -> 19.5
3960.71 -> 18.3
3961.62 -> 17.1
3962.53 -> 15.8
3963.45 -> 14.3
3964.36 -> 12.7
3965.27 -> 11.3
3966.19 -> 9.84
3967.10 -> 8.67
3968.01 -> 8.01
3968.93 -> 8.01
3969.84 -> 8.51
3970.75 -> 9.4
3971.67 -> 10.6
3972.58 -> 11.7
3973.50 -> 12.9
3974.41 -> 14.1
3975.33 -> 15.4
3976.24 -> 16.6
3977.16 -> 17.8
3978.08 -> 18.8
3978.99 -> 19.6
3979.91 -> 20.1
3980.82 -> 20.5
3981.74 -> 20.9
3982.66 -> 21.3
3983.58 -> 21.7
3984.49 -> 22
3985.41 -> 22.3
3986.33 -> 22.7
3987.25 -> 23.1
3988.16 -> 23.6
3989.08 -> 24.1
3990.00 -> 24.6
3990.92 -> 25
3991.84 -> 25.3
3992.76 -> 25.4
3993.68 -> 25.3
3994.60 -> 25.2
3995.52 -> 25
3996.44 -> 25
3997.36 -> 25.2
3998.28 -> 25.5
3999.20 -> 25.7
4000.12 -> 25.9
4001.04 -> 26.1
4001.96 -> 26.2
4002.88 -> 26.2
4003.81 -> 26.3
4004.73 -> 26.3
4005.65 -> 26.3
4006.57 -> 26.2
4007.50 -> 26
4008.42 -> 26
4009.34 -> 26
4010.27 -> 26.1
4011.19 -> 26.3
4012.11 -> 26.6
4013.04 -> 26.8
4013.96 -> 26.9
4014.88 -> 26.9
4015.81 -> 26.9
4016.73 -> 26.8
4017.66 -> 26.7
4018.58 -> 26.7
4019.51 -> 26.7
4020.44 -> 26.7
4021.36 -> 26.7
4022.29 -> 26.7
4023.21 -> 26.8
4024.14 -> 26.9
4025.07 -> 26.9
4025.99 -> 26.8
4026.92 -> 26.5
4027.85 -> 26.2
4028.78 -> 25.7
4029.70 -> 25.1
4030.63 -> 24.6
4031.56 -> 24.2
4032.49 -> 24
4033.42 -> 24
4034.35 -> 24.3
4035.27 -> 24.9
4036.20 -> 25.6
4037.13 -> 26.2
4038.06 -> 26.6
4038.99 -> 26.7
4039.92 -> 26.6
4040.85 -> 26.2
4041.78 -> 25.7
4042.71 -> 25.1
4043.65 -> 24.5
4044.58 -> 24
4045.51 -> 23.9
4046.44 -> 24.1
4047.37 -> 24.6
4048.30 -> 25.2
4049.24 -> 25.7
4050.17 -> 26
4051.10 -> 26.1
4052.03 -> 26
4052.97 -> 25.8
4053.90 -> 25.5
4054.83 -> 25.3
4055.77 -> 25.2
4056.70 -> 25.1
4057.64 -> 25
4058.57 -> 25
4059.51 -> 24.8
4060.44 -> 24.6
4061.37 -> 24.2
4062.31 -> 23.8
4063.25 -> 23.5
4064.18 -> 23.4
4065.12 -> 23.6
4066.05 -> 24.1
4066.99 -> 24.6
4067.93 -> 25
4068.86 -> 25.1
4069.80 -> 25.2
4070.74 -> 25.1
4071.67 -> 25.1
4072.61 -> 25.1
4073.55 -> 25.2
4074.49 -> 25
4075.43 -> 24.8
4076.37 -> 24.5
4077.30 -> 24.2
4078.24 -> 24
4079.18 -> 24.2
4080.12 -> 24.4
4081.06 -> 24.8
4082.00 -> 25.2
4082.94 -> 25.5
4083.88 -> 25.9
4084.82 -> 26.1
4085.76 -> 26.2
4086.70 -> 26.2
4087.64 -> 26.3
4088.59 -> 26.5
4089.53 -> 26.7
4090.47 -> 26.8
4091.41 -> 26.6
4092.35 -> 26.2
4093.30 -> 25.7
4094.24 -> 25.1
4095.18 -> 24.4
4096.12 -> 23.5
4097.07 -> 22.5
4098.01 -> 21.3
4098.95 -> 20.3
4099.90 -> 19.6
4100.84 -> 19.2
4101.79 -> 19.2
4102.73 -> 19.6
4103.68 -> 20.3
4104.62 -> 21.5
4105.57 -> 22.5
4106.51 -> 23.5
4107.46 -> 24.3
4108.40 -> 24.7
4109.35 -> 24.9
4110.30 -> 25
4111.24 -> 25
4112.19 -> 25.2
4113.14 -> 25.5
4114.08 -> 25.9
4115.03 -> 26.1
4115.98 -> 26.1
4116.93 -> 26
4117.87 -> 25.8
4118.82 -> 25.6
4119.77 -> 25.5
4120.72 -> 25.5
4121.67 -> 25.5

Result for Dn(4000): 1.7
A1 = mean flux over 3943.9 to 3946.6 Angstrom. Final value 17.3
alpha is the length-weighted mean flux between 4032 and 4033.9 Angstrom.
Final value 24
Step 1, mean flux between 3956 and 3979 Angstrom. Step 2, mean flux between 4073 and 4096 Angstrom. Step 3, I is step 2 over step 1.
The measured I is 1.74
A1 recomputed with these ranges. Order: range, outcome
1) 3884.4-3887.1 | 13.7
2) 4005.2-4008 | 26.1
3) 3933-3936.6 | 8.07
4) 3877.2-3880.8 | 14.3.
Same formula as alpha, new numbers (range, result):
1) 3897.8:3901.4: 17.6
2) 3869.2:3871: 14.1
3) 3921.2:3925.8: 17.6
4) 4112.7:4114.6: 25.8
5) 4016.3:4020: 26.7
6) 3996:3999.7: 25.4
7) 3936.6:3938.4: 11.1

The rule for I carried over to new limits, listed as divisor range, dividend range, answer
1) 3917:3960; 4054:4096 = 1.54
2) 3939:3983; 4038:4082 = 1.49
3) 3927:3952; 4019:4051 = 1.83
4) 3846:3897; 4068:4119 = 1.63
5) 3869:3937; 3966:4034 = 1.46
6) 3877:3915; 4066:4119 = 1.47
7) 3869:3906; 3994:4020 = 1.70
